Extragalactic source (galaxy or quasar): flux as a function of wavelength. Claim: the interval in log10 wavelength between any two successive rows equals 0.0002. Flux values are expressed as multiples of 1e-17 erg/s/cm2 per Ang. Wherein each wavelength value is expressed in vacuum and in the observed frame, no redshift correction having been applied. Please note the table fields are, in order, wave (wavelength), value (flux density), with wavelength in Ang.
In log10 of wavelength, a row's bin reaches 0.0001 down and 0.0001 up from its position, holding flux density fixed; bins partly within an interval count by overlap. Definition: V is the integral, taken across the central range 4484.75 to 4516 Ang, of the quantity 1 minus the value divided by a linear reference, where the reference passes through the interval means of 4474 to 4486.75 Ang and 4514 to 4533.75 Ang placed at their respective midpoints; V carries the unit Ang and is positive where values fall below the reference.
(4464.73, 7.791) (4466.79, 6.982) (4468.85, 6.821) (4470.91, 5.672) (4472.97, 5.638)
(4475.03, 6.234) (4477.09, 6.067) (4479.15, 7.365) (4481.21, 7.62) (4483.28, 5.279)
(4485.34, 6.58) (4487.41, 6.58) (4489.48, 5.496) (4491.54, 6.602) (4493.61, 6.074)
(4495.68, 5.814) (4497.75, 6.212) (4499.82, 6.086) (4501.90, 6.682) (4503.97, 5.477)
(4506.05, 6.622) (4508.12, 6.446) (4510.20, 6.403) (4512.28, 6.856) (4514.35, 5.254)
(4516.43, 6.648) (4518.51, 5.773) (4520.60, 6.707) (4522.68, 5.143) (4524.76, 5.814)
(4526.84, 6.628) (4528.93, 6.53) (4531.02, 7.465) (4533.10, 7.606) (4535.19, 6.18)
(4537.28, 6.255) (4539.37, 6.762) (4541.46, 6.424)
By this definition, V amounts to 1.2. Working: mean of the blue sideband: 6.53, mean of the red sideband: 6.37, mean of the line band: 6.22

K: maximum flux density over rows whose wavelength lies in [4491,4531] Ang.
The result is 6.856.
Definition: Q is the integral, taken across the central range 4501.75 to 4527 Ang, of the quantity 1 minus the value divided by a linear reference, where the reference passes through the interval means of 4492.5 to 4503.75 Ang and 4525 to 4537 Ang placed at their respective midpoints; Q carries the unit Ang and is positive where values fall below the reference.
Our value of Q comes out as 1.11 Ang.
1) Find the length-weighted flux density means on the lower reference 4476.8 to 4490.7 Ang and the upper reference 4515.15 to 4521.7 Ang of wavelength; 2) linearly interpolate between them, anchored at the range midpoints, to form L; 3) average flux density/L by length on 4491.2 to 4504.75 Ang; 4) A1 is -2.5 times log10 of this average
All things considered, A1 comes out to 0.05 mag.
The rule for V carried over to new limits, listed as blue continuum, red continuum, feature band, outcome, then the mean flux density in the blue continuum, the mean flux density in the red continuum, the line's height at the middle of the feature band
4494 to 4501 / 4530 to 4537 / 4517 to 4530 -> 1.18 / 6.05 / 7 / 6.73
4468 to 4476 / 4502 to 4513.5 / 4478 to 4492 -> -0.72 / 6.07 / 6.37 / 6.18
